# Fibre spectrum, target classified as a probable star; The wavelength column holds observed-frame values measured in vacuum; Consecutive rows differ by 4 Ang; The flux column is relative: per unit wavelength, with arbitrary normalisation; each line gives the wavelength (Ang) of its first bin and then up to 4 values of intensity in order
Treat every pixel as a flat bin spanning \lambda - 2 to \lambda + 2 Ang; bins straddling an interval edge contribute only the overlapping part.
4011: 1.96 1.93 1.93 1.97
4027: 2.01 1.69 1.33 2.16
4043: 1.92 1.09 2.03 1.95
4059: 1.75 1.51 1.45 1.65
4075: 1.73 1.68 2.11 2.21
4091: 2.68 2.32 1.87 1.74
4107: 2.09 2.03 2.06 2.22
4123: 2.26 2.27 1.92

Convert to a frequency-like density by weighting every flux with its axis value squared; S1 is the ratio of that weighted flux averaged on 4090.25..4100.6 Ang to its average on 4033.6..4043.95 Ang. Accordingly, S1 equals 1.28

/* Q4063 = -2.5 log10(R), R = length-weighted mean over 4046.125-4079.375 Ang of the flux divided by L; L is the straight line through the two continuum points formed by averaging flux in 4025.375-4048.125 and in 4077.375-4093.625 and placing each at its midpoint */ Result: 0.18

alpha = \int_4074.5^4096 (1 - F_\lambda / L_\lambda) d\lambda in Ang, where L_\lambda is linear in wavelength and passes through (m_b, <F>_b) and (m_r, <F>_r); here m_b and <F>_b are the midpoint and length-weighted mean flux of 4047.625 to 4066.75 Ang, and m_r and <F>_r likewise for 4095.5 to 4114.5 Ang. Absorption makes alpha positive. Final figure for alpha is -3.0 Ang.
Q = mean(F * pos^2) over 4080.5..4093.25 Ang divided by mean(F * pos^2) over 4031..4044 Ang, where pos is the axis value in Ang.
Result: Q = 1.33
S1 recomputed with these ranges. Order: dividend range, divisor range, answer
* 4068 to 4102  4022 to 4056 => 1.15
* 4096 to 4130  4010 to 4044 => 1.15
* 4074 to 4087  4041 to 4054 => 1.14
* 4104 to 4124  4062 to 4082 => 1.32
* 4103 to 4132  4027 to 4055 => 1.25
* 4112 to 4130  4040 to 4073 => 1.33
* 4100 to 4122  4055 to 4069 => 1.28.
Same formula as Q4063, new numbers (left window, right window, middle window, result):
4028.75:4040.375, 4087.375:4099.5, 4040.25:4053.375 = 0.075 mag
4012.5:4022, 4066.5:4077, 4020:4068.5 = 0.025 mag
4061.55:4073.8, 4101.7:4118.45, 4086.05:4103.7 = -0.192 mag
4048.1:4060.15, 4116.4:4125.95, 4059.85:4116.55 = 0.065 mag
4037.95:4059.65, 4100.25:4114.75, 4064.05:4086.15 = 0.083 mag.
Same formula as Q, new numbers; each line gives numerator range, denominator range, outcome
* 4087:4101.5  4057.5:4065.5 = 1.43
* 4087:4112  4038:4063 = 1.23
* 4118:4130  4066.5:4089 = 1.24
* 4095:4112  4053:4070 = 1.21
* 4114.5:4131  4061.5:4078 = 1.40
